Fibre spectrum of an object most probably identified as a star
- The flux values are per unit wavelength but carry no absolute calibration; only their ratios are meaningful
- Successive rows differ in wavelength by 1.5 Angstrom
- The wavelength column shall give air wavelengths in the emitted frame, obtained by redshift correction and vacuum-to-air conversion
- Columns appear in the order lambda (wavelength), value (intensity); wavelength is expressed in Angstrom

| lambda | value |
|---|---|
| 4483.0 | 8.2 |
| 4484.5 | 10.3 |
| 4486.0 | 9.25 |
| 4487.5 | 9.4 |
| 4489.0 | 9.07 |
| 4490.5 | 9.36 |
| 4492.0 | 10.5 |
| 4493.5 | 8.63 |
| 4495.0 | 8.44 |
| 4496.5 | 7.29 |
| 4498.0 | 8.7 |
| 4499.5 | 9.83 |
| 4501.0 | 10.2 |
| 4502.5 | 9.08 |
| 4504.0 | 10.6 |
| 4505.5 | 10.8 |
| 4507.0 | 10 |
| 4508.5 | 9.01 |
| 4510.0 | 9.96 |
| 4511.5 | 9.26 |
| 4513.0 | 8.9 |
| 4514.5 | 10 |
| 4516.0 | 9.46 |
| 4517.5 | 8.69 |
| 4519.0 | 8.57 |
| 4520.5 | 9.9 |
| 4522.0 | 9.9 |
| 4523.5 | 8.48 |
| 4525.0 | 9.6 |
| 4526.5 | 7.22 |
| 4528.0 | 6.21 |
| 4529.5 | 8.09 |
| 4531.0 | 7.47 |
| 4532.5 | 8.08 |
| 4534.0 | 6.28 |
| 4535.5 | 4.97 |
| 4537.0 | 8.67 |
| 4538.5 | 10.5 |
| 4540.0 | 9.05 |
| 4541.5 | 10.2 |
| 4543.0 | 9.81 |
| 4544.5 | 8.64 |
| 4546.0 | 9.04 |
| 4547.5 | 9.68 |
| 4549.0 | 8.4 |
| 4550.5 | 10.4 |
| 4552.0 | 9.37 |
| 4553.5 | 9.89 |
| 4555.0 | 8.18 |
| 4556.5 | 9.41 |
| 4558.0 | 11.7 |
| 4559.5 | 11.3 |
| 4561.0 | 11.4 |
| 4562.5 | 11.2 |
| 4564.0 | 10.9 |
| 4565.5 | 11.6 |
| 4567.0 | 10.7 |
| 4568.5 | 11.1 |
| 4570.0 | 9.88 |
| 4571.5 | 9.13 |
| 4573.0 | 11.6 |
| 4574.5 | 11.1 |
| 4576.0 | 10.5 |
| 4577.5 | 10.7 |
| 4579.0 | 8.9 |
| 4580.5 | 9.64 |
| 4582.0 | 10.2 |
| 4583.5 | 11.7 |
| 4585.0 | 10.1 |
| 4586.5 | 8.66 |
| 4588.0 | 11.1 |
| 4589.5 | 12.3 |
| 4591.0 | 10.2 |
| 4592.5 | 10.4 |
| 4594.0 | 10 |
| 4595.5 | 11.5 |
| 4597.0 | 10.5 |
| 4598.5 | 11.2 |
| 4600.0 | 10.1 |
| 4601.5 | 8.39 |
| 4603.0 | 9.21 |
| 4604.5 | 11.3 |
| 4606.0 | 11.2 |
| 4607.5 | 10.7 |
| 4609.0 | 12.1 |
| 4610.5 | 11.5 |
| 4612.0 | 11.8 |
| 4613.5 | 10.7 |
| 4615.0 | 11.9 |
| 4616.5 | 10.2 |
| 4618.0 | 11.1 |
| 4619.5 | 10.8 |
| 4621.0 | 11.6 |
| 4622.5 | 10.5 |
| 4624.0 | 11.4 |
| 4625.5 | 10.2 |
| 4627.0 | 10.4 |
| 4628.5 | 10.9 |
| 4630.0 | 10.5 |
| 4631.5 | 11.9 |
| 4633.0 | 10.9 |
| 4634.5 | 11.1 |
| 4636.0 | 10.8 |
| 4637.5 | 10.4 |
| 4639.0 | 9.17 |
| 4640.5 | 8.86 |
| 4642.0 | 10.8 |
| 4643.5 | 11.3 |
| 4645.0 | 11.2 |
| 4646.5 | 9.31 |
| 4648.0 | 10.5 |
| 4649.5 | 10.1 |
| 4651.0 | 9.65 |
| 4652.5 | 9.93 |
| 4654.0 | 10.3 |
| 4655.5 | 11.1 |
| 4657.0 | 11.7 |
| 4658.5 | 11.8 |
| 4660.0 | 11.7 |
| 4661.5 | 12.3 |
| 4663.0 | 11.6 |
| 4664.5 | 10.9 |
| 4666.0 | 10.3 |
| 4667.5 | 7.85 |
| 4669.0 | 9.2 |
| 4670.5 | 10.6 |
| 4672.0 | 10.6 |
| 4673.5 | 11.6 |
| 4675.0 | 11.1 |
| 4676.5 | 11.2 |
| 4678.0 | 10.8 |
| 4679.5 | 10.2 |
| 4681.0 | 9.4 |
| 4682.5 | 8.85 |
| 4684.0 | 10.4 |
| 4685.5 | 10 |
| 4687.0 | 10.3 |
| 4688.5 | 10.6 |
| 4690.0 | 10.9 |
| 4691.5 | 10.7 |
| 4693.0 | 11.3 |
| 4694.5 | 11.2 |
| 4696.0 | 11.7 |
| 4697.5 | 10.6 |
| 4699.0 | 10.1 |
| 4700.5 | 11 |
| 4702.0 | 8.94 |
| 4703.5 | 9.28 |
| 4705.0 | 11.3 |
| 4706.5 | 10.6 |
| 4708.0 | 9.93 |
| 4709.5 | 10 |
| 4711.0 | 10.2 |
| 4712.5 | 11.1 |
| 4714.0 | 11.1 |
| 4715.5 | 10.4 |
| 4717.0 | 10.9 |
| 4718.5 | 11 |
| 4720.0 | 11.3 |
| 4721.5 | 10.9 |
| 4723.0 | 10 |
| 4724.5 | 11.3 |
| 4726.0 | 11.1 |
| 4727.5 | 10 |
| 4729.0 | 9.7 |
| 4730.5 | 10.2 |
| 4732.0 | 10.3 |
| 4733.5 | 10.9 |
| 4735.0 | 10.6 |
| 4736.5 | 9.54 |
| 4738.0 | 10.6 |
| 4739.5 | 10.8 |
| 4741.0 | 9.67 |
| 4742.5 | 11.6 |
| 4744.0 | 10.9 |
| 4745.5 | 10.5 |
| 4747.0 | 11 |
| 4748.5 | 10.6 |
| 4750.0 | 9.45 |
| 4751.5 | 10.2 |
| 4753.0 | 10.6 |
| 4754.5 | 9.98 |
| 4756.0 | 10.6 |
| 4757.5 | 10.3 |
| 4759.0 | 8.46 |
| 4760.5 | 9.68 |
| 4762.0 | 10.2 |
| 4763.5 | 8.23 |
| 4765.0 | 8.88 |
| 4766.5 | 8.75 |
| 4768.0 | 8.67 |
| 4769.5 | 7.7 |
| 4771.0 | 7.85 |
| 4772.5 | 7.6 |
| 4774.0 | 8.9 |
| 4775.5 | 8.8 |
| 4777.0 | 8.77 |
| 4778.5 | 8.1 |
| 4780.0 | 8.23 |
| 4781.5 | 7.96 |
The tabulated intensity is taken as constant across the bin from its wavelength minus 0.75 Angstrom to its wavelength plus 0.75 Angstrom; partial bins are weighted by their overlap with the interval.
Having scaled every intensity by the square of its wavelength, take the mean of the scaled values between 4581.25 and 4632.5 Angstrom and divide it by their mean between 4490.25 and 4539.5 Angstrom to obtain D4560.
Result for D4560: 1.27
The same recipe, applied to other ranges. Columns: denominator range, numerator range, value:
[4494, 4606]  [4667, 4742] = 1.16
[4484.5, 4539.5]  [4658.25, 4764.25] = 1.28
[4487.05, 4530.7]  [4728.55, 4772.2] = 1.20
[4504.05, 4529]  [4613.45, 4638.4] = 1.25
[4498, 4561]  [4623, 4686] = 1.22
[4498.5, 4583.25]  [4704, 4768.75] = 1.17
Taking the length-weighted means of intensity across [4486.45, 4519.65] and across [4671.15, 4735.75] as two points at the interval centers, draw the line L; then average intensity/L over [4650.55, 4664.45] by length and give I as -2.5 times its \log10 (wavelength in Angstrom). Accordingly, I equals -0.09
